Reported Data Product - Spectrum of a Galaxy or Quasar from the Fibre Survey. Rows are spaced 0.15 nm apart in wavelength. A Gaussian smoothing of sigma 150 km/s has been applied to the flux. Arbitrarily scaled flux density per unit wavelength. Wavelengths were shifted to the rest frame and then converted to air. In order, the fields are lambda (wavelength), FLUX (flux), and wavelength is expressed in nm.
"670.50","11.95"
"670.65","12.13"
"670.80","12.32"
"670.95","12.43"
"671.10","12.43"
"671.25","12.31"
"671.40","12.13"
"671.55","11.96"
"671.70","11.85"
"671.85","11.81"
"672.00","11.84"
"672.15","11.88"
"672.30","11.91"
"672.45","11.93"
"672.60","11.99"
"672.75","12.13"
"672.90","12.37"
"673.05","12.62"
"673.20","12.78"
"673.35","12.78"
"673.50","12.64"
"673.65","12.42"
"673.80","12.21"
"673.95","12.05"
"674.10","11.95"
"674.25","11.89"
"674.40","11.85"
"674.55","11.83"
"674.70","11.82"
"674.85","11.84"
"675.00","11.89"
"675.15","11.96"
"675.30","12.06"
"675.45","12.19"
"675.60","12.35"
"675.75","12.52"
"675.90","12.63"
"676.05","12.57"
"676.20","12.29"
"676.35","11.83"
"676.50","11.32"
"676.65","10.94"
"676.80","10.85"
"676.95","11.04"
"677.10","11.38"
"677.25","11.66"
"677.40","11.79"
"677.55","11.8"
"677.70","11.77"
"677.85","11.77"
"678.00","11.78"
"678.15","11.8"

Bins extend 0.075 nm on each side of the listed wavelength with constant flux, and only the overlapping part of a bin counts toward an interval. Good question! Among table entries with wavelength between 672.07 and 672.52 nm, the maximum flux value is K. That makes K 11.93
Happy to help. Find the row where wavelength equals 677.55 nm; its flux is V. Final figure 11.8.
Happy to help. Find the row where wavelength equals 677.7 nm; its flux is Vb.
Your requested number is 11.77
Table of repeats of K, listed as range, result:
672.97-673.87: 12.78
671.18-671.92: 12.31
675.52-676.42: 12.63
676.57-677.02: 11.04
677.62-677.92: 11.77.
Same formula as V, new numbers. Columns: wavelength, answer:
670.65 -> 12.13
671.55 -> 11.96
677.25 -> 11.66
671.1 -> 12.43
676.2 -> 12.29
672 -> 11.84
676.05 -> 12.57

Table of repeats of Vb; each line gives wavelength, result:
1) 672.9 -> 12.37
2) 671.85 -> 11.81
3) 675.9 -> 12.63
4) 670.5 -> 11.95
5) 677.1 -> 11.38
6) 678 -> 11.78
